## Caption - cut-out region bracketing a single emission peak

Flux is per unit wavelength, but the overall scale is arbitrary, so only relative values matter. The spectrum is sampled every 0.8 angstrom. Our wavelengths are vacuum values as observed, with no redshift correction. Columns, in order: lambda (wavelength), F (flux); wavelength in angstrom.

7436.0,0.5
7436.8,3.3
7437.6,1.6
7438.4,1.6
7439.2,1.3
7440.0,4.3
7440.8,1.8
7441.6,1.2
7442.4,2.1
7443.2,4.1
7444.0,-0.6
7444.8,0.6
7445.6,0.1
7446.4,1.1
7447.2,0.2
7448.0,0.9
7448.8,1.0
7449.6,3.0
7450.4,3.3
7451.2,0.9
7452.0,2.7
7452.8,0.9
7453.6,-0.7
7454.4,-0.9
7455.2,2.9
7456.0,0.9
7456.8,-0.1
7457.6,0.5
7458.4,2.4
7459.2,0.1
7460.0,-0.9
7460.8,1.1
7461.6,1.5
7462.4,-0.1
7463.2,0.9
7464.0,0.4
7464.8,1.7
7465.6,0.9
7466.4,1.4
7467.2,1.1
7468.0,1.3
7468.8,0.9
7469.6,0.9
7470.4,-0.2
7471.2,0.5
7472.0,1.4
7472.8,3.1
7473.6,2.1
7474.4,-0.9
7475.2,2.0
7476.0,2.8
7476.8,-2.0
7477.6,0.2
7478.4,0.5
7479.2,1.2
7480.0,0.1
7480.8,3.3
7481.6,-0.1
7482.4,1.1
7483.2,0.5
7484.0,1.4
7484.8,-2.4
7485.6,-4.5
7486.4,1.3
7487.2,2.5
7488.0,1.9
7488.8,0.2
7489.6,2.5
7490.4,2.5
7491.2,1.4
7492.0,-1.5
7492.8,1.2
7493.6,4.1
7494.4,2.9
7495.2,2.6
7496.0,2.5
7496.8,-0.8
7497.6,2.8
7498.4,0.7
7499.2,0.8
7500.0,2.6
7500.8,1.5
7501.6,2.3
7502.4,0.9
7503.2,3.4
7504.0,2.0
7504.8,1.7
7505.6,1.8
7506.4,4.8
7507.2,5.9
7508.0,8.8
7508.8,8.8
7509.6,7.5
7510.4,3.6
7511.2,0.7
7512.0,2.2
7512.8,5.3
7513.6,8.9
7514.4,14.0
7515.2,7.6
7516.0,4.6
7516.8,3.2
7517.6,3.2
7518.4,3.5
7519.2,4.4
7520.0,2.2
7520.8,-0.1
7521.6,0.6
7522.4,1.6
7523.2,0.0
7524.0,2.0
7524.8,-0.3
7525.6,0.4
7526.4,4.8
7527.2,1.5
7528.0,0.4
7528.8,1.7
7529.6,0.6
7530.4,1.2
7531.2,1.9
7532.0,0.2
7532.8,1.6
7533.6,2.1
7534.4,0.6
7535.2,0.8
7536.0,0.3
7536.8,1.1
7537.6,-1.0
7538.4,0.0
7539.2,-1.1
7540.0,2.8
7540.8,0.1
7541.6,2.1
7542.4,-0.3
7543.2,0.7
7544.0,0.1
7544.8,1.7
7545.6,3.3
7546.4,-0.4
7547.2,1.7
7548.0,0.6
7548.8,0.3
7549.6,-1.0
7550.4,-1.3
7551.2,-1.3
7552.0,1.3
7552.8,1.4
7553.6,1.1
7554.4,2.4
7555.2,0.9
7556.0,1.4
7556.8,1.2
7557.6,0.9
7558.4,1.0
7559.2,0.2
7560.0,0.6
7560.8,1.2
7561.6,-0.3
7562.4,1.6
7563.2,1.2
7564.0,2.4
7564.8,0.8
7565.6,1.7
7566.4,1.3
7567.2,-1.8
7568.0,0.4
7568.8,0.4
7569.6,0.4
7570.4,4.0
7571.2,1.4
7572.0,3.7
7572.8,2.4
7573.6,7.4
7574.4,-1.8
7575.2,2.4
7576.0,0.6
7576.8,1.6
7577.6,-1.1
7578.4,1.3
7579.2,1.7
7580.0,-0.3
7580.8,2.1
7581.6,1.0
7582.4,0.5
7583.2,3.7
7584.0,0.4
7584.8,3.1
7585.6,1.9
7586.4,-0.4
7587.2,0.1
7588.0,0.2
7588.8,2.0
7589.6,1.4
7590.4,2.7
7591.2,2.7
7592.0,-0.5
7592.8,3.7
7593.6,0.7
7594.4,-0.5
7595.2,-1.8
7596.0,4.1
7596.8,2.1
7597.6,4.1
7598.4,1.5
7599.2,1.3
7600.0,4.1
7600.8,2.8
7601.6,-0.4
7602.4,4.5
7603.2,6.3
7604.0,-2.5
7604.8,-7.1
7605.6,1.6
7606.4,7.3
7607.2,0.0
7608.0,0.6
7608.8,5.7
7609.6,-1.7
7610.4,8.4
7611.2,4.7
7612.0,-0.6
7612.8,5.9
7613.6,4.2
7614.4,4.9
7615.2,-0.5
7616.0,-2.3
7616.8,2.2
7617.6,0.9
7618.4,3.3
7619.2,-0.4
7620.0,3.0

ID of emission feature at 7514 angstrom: [O II] 3727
